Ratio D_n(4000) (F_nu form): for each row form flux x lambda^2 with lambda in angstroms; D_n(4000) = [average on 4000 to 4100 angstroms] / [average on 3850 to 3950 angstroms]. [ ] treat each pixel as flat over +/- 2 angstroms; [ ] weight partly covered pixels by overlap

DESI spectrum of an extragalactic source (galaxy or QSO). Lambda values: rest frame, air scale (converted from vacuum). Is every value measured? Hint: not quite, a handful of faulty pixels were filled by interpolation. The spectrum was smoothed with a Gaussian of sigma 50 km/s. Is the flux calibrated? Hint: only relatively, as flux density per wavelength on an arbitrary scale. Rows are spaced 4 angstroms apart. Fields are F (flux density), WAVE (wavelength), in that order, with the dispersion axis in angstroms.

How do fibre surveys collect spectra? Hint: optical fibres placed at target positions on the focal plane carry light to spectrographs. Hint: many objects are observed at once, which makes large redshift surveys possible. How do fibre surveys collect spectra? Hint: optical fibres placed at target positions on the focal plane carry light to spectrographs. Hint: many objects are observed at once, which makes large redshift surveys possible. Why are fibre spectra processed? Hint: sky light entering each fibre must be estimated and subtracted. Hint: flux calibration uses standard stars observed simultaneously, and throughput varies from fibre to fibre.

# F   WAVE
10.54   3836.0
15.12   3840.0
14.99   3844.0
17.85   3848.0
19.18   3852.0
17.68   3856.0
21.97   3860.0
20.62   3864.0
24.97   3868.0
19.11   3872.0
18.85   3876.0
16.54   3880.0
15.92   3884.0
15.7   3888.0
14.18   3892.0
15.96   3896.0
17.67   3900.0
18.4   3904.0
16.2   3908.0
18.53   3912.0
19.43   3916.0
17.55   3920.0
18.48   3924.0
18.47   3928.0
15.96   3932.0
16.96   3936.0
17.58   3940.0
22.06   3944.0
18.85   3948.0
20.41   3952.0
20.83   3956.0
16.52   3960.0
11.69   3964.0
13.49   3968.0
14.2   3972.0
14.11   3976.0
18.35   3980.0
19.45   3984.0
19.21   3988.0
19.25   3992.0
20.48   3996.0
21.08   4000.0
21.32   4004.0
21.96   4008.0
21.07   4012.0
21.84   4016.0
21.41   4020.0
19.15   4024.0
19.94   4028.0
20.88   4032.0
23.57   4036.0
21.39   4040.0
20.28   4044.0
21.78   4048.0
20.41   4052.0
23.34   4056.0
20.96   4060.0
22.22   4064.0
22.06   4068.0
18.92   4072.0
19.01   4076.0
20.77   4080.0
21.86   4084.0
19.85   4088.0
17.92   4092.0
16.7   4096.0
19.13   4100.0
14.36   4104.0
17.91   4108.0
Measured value 1.22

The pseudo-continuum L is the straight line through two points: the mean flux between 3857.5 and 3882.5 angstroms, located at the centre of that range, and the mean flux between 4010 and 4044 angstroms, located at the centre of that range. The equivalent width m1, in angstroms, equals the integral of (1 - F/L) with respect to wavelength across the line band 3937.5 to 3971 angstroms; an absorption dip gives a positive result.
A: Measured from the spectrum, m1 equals 5.0 angstroms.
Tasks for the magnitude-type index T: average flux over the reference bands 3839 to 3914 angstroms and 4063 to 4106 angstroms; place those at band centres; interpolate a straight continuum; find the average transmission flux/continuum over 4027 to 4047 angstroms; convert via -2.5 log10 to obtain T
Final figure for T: -0.13 mag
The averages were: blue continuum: 17.9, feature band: 21.3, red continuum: 19.3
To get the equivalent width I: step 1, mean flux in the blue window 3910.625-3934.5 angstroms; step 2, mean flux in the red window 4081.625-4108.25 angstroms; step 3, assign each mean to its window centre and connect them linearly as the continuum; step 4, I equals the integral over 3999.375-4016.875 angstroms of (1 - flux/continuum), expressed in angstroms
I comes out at -3.17 angstroms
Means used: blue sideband 18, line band 21.5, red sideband 18.3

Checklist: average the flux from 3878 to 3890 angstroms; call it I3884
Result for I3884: 16.1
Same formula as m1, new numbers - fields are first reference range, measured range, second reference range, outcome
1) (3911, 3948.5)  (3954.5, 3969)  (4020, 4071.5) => 2.7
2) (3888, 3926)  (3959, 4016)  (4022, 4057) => 4.4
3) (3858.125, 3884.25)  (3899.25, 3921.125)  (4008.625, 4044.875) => 2.4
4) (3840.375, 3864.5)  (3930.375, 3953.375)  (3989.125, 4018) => 1.5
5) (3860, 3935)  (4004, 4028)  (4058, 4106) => -2.6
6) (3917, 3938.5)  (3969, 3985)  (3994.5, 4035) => 2.8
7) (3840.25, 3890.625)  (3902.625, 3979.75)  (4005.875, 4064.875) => 9.1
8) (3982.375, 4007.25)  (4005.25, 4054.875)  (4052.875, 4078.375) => -1.3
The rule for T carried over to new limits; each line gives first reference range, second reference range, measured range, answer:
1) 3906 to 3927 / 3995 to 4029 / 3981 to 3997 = 0.04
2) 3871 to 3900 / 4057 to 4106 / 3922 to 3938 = -0.01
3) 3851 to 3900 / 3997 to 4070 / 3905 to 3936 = 0.08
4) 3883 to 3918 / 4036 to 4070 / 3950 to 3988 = 0.14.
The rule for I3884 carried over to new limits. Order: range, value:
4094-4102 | 17.9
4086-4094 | 18.9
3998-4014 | 21.4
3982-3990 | 19.3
